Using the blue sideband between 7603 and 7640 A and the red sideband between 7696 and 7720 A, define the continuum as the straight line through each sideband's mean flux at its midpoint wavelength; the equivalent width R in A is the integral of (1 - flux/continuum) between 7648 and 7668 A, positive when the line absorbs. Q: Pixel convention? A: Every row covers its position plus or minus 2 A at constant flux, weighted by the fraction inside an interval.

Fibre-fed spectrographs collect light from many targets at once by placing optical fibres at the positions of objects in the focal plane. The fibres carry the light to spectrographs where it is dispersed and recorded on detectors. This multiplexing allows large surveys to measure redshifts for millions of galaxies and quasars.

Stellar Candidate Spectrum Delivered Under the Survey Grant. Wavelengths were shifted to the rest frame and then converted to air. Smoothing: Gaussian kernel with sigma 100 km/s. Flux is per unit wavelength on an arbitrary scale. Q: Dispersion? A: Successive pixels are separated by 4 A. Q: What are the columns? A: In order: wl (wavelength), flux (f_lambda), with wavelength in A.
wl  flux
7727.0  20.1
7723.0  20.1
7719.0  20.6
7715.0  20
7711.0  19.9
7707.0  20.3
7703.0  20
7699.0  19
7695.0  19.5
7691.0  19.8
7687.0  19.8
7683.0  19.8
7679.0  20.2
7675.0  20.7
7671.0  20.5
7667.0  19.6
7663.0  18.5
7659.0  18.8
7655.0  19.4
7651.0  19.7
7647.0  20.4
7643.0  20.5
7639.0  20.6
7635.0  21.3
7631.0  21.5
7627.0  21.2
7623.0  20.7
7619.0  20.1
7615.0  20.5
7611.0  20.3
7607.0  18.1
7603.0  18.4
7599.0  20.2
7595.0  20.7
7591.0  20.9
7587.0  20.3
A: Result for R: 0.9 A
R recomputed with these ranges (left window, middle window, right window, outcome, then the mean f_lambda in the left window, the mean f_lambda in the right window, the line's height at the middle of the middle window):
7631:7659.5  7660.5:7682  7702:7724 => 0.4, 20.3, 20.2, 20.2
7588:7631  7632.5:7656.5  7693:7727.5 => -0.3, 20.2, 19.9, 20.1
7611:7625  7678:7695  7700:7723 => 0.3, 20.4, 20.1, 20.2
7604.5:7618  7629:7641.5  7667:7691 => -0.8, 19.6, 20.1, 19.8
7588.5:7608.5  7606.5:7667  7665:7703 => -1.1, 19.7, 19.9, 19.8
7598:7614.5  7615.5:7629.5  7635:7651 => -0.6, 19.3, 20.5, 19.8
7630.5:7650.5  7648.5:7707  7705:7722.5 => 2.2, 20.7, 20.2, 20.5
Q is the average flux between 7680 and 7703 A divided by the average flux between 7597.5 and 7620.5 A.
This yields 1.00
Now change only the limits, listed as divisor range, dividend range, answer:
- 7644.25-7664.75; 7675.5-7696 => 1.03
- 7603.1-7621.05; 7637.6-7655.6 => 1.03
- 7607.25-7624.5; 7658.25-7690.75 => 0.98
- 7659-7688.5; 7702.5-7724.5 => 1.02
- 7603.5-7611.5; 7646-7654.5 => 1.06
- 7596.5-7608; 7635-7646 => 1.09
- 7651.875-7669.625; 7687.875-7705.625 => 1.02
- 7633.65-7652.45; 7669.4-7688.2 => 0.99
